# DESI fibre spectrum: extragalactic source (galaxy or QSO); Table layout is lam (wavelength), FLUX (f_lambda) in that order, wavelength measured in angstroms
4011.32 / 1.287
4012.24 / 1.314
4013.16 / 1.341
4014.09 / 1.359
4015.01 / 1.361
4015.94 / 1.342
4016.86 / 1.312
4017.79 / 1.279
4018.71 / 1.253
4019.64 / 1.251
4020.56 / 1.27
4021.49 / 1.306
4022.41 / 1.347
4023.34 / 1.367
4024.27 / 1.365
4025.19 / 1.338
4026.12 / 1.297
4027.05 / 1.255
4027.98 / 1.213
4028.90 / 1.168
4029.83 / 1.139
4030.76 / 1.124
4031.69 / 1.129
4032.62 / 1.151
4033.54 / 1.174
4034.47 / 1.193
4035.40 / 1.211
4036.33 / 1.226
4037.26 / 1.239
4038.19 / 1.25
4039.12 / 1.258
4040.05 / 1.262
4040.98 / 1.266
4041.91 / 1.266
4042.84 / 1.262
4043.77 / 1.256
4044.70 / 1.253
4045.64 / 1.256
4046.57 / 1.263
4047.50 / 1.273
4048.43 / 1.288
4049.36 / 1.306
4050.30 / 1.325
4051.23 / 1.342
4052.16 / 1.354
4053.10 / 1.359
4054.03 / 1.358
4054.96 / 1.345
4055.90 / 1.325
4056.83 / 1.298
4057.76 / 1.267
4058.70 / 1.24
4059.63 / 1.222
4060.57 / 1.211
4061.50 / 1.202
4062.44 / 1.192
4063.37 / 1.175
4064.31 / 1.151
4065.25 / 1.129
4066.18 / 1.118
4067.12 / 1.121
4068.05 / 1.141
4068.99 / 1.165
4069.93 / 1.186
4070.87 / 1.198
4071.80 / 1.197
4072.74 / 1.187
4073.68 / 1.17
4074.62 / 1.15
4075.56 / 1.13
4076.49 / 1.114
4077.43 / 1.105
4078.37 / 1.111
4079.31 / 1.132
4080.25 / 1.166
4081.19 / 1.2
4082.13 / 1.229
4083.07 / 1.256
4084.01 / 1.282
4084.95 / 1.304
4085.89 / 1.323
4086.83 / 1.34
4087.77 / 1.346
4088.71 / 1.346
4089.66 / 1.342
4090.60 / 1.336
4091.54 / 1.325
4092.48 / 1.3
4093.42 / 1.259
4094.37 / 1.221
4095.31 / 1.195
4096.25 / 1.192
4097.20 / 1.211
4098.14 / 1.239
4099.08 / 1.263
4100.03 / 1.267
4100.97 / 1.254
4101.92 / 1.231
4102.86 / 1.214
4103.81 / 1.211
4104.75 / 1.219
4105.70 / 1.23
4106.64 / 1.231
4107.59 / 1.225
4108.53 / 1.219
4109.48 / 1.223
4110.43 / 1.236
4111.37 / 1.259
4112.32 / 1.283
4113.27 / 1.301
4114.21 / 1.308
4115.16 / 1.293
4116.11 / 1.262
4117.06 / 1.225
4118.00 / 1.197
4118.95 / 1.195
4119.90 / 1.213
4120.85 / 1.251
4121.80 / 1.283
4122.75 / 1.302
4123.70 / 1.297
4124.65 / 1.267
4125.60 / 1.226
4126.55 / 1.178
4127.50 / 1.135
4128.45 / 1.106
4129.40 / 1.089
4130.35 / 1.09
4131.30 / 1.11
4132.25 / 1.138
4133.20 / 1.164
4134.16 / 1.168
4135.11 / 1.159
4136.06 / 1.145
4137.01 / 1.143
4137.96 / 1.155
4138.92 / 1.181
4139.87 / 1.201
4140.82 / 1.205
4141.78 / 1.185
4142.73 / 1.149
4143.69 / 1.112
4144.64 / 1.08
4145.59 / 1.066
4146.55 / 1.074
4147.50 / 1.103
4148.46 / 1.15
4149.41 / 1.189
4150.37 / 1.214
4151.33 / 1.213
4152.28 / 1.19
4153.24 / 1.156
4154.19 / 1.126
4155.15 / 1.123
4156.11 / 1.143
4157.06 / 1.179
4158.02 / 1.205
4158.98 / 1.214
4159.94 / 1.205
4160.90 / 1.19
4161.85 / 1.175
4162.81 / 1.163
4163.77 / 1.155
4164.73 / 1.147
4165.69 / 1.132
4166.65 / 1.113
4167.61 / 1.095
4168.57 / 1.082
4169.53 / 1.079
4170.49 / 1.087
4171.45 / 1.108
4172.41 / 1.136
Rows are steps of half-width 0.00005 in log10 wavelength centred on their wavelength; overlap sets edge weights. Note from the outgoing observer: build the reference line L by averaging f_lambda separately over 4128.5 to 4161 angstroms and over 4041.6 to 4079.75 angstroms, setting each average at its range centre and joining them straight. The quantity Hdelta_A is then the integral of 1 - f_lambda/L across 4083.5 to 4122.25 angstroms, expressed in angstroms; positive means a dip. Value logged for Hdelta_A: -2.4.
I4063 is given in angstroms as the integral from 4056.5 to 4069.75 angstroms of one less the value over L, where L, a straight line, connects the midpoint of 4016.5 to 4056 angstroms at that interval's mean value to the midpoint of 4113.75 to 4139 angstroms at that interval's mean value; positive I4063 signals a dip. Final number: 0.6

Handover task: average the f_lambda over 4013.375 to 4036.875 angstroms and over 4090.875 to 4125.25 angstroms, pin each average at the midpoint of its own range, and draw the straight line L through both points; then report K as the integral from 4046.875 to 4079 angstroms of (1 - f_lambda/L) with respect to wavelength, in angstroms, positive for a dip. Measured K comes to 0.9 angstroms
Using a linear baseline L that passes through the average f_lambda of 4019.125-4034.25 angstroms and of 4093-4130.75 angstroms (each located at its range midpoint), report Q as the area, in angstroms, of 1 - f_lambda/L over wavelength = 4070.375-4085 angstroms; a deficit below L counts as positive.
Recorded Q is 0.6 angstroms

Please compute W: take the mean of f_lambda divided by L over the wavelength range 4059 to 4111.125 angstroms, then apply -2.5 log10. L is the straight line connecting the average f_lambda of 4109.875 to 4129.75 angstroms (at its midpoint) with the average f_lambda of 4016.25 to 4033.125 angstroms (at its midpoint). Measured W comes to 0.02 mag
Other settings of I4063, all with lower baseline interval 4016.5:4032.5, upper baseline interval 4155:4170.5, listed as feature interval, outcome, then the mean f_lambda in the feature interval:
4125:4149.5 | 0.55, 1.14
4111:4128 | -0.95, 1.25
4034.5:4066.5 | -0.54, 1.26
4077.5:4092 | -0.67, 1.26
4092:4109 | -0.50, 1.23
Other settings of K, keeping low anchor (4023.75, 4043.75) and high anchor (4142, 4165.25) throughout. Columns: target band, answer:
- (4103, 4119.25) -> -0.83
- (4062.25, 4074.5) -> 0.46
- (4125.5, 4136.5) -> 0.28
